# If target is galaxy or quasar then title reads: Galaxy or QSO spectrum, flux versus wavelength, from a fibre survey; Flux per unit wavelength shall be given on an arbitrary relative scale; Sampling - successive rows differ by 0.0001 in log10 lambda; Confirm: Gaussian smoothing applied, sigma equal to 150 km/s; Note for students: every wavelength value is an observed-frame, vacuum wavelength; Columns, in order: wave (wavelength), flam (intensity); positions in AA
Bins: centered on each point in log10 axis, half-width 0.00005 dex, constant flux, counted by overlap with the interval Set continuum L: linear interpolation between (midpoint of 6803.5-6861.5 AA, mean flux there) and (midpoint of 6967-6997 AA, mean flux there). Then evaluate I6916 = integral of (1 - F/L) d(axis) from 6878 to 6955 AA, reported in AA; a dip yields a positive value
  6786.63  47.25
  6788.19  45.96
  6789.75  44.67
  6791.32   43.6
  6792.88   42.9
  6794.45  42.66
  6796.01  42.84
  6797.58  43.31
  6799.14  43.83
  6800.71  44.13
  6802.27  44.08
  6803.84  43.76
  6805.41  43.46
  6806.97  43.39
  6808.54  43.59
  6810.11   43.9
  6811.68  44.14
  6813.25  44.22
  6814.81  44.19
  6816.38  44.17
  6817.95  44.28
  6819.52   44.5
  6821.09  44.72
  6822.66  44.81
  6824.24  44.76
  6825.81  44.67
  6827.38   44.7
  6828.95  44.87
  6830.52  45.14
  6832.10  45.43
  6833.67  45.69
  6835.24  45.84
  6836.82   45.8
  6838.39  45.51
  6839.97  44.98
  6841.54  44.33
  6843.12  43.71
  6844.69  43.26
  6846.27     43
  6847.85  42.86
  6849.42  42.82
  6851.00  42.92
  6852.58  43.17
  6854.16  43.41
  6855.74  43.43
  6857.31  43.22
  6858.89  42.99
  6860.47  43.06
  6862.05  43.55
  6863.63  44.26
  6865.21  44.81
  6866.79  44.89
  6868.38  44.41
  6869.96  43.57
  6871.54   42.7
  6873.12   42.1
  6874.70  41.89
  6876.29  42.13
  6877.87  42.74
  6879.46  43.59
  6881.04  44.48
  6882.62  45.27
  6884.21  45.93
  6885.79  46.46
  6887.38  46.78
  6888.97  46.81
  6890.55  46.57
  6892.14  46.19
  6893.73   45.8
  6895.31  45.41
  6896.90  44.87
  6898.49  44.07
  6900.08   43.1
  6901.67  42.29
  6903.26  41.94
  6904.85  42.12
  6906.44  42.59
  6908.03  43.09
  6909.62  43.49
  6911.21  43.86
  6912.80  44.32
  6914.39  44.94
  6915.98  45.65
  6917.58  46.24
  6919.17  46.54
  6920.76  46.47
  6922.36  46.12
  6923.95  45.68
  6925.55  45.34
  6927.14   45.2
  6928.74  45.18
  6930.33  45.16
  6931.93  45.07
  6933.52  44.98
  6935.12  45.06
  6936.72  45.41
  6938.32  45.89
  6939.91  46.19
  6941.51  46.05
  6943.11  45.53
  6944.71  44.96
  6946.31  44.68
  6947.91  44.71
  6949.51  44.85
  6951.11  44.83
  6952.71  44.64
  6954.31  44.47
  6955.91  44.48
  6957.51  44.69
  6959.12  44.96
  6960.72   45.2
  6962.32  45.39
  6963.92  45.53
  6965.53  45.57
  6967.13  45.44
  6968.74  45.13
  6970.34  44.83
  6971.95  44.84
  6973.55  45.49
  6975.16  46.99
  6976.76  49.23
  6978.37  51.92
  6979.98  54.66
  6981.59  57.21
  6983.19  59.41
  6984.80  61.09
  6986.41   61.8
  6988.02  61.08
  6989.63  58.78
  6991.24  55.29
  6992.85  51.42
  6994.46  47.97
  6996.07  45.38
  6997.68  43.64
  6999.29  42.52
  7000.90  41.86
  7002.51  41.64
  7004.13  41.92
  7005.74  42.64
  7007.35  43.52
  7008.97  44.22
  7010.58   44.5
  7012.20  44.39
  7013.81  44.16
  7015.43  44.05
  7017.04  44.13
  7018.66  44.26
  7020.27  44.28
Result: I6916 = 5.8 AA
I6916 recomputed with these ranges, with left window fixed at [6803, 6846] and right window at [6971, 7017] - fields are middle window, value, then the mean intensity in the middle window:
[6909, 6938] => 1.1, 45.3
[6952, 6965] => 0.8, 44.9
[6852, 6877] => 1.2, 43.4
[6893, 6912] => 1.2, 43.6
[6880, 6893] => 0.0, 46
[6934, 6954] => 1.0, 45.2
